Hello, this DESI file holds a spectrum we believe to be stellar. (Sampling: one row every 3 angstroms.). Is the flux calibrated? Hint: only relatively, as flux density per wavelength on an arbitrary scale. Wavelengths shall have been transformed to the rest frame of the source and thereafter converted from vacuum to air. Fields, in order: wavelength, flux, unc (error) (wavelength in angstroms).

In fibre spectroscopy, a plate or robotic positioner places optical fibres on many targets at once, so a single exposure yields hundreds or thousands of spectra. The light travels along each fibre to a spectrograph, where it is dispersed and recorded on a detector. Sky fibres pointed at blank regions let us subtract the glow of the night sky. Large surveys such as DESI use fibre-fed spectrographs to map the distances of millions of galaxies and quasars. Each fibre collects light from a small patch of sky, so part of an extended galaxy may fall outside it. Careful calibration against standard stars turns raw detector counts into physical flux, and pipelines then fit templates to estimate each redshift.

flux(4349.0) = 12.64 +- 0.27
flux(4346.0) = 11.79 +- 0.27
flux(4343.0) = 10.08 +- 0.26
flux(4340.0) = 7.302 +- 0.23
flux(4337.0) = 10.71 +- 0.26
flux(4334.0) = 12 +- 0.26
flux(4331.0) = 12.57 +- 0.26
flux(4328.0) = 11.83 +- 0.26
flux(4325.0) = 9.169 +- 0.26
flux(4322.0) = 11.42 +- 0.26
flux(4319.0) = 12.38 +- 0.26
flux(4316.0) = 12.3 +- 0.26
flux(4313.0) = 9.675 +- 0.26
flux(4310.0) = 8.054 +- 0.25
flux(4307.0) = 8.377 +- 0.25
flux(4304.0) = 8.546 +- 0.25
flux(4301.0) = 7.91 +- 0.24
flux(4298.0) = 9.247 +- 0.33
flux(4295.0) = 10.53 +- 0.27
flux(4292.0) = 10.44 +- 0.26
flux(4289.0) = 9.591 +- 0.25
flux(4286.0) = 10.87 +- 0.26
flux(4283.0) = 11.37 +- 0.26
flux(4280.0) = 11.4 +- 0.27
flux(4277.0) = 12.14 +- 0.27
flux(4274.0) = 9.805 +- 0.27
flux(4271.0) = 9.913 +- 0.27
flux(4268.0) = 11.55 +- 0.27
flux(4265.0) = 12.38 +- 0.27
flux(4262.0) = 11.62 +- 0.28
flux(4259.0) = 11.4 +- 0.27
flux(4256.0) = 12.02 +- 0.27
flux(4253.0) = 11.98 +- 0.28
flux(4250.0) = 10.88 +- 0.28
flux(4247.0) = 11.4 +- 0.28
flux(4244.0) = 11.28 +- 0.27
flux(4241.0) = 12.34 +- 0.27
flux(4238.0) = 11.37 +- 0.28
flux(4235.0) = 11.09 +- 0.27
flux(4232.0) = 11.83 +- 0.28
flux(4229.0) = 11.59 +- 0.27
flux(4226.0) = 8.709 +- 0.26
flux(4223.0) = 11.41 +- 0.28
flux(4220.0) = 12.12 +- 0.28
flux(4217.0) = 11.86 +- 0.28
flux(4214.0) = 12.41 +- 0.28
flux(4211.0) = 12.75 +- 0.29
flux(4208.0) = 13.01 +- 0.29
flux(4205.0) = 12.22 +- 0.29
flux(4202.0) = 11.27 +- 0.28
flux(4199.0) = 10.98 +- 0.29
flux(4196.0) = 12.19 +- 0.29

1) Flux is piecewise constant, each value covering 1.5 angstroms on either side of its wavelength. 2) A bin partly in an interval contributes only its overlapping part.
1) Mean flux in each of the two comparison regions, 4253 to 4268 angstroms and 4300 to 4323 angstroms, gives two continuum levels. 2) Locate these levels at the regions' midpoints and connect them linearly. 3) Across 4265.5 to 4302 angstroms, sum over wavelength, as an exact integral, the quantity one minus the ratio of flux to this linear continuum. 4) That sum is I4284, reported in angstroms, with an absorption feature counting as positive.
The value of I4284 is 1.5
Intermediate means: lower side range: 11.8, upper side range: 9.84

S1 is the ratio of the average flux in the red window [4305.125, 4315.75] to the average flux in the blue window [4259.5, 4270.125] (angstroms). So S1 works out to 0.8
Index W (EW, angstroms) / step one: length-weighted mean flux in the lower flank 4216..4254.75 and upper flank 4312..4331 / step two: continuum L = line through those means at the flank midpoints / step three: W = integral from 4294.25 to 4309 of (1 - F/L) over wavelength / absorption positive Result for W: 3.3 angstroms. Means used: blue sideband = 11.4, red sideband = 11.3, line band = 8.81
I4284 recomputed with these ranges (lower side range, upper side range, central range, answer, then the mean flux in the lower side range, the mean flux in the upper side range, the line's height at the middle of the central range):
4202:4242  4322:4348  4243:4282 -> 0.0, 11.7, 10.8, 11.4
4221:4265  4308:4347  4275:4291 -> 0.1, 11.4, 10.7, 11.1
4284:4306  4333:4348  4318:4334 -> -2.1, 9.6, 10.4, 10.1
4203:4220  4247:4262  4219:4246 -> 1.5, 12.4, 11.6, 12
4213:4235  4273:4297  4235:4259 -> -0.9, 11.4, 10.8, 11.1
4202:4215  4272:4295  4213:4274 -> 1.3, 12.5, 10.8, 11.7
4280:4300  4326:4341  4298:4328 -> 2.4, 10.4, 10.9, 10.7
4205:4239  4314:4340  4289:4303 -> 2.3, 11.7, 11.3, 11.4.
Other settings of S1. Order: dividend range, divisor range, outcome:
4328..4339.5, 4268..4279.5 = 1.05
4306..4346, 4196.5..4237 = 0.90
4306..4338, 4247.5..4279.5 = 0.95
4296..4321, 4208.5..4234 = 0.83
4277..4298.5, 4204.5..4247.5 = 0.91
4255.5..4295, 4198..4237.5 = 0.95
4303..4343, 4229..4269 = 0.89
